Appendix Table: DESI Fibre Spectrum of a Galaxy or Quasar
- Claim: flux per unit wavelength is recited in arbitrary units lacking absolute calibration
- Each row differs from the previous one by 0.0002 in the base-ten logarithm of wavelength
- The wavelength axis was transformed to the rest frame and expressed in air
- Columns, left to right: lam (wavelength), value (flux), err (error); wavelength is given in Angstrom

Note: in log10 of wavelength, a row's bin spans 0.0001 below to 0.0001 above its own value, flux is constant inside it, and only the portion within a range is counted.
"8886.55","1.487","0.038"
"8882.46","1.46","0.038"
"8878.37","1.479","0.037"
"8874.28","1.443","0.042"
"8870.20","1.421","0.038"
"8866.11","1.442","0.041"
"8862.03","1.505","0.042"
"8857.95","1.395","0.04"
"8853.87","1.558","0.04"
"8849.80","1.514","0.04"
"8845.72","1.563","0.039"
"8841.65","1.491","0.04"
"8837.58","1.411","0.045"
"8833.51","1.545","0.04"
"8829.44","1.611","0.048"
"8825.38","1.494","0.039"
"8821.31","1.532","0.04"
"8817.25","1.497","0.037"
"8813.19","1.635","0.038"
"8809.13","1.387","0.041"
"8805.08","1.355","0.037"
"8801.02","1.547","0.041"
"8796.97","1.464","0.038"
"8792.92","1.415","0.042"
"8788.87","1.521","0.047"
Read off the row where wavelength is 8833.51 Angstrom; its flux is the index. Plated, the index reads 1.545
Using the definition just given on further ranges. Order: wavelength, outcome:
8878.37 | 1.479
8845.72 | 1.563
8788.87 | 1.521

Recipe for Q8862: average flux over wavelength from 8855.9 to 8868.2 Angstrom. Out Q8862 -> 1.45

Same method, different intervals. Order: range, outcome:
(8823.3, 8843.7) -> 1.51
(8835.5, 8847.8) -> 1.49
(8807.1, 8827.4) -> 1.51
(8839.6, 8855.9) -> 1.53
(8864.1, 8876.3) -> 1.44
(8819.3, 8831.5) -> 1.55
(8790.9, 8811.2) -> 1.43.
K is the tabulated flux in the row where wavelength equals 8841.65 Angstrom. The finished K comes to 1.491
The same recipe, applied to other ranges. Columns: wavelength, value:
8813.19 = 1.635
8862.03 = 1.505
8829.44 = 1.611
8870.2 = 1.421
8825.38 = 1.494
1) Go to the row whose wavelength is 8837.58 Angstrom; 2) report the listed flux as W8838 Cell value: 1.411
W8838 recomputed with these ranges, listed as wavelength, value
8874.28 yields 1.443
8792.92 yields 1.415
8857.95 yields 1.395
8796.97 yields 1.464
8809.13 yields 1.387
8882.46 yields 1.46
